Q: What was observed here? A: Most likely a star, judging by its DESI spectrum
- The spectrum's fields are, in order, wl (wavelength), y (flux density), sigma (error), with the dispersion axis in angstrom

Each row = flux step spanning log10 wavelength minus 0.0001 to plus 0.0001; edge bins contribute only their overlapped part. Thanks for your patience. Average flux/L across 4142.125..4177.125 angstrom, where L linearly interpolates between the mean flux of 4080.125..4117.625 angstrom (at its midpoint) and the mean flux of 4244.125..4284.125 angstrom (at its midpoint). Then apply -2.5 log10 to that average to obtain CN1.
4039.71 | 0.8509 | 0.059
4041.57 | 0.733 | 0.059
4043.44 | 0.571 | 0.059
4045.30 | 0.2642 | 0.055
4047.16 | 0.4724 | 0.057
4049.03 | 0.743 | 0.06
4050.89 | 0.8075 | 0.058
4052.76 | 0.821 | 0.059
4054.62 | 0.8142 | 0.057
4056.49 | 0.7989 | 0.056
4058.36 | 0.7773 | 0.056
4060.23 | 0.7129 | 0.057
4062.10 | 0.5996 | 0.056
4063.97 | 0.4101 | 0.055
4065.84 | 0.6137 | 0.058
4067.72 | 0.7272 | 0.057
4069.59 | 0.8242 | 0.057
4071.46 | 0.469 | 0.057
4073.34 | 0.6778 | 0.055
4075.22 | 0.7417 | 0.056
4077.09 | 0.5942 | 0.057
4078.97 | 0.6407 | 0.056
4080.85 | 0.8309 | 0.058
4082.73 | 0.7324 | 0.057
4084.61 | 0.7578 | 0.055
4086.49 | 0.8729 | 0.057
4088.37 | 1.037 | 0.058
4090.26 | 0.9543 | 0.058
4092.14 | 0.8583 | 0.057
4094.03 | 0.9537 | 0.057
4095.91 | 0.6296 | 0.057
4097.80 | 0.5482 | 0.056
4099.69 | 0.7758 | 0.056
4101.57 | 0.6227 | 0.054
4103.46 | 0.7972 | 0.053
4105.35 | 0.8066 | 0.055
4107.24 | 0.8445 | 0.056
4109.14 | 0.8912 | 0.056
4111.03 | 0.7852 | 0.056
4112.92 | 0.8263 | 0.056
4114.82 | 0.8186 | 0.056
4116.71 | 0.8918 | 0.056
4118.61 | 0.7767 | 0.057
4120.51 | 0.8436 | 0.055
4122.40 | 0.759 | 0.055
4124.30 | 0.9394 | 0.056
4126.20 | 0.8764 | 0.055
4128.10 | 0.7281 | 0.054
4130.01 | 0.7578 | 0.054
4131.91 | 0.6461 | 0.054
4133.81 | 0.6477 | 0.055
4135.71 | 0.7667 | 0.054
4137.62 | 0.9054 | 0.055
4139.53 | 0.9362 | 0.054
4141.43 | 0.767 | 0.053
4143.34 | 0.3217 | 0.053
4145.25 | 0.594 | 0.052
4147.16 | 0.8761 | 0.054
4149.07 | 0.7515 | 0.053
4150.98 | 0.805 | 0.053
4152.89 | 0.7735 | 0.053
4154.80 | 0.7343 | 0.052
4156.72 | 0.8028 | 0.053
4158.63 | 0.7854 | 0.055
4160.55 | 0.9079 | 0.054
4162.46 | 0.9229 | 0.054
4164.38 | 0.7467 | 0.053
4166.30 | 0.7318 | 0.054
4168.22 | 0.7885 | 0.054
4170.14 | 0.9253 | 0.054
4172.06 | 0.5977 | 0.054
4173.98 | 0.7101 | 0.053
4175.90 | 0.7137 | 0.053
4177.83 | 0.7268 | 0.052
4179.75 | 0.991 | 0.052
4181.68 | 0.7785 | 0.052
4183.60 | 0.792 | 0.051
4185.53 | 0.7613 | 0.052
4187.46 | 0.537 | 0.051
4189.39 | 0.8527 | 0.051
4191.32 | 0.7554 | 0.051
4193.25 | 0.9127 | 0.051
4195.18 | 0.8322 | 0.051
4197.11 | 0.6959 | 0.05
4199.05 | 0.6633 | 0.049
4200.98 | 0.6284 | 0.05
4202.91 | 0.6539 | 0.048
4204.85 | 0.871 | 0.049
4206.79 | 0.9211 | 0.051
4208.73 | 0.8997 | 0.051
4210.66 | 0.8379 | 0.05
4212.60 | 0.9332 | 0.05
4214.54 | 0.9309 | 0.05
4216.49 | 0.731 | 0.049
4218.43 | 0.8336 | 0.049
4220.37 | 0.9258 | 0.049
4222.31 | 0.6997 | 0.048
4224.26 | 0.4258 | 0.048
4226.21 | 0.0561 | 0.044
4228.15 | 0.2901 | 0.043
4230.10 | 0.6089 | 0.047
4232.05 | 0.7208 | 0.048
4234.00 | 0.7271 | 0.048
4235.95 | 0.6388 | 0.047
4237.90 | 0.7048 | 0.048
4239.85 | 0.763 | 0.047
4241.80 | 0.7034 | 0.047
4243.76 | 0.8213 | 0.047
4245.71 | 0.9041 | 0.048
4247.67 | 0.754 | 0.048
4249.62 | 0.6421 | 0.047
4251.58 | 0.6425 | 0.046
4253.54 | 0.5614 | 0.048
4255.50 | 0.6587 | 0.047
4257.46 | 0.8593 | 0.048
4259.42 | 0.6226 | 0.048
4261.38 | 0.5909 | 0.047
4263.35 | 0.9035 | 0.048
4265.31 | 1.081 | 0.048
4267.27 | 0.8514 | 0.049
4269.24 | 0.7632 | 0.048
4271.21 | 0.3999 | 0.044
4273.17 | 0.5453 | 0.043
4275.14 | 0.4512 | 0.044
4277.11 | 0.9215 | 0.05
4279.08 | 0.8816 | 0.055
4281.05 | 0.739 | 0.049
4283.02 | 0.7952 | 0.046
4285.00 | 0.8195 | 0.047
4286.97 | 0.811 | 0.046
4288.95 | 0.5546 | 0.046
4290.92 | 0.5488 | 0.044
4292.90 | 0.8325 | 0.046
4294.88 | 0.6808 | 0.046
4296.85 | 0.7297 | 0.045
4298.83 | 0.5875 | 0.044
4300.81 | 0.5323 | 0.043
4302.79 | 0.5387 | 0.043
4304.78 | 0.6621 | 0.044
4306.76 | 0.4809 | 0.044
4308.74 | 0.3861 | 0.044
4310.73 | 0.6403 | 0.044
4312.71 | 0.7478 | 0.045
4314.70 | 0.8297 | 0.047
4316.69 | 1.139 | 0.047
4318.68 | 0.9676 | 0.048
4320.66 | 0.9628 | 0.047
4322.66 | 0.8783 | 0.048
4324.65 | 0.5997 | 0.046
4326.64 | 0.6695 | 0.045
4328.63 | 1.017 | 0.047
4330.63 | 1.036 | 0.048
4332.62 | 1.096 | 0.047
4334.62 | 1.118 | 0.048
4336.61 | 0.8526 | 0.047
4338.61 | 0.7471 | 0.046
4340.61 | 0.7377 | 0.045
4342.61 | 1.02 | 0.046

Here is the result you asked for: 0.05 mag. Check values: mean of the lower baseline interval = 0.812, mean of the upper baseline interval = 0.73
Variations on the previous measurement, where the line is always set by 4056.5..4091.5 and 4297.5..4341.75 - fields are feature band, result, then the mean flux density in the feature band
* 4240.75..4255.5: 0.076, 0.715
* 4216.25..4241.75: 0.215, 0.625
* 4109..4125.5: -0.139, 0.835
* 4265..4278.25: 0.107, 0.7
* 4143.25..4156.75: 0.025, 0.726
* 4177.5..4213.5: -0.055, 0.793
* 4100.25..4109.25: -0.073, 0.783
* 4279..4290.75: 0.046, 0.743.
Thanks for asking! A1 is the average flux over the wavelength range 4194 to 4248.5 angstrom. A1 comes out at 0.721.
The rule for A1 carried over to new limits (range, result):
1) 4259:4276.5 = 0.697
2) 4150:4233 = 0.749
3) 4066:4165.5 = 0.773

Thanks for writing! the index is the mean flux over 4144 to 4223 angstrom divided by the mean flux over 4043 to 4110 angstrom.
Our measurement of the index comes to 1.09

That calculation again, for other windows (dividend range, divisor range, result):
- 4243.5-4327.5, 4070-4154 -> 0.94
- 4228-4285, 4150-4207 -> 0.92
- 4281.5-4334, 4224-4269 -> 1.11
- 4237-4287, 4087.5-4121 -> 0.91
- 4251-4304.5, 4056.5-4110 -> 0.95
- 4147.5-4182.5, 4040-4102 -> 1.11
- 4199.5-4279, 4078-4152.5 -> 0.91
